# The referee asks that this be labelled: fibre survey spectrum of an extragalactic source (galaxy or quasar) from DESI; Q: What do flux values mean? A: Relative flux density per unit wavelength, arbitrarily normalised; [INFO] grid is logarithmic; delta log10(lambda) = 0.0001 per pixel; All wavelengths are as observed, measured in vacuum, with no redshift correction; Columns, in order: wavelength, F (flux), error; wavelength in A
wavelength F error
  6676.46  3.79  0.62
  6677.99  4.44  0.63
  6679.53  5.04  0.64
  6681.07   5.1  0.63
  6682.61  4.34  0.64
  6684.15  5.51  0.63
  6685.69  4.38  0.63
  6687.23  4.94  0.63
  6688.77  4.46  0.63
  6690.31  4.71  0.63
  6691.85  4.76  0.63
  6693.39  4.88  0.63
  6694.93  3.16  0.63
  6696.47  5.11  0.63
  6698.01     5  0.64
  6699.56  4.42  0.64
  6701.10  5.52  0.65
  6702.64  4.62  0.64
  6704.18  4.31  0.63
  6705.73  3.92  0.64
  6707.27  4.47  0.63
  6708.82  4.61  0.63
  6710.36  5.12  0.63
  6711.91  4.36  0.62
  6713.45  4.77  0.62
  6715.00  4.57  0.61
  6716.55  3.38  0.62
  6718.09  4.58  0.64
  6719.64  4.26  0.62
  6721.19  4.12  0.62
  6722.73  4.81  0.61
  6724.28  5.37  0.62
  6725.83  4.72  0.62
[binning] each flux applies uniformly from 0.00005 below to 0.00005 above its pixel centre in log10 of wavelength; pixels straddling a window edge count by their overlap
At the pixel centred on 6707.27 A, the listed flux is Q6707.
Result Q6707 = 4.47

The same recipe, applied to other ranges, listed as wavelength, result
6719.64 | 4.26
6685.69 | 4.38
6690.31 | 4.71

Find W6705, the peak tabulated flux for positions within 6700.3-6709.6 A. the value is 5.52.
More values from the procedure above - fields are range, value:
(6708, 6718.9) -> 5.12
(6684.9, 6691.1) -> 4.94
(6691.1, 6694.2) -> 4.88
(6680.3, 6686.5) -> 5.51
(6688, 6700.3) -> 5.11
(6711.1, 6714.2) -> 4.77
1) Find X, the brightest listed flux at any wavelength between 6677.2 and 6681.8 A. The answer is 5.1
